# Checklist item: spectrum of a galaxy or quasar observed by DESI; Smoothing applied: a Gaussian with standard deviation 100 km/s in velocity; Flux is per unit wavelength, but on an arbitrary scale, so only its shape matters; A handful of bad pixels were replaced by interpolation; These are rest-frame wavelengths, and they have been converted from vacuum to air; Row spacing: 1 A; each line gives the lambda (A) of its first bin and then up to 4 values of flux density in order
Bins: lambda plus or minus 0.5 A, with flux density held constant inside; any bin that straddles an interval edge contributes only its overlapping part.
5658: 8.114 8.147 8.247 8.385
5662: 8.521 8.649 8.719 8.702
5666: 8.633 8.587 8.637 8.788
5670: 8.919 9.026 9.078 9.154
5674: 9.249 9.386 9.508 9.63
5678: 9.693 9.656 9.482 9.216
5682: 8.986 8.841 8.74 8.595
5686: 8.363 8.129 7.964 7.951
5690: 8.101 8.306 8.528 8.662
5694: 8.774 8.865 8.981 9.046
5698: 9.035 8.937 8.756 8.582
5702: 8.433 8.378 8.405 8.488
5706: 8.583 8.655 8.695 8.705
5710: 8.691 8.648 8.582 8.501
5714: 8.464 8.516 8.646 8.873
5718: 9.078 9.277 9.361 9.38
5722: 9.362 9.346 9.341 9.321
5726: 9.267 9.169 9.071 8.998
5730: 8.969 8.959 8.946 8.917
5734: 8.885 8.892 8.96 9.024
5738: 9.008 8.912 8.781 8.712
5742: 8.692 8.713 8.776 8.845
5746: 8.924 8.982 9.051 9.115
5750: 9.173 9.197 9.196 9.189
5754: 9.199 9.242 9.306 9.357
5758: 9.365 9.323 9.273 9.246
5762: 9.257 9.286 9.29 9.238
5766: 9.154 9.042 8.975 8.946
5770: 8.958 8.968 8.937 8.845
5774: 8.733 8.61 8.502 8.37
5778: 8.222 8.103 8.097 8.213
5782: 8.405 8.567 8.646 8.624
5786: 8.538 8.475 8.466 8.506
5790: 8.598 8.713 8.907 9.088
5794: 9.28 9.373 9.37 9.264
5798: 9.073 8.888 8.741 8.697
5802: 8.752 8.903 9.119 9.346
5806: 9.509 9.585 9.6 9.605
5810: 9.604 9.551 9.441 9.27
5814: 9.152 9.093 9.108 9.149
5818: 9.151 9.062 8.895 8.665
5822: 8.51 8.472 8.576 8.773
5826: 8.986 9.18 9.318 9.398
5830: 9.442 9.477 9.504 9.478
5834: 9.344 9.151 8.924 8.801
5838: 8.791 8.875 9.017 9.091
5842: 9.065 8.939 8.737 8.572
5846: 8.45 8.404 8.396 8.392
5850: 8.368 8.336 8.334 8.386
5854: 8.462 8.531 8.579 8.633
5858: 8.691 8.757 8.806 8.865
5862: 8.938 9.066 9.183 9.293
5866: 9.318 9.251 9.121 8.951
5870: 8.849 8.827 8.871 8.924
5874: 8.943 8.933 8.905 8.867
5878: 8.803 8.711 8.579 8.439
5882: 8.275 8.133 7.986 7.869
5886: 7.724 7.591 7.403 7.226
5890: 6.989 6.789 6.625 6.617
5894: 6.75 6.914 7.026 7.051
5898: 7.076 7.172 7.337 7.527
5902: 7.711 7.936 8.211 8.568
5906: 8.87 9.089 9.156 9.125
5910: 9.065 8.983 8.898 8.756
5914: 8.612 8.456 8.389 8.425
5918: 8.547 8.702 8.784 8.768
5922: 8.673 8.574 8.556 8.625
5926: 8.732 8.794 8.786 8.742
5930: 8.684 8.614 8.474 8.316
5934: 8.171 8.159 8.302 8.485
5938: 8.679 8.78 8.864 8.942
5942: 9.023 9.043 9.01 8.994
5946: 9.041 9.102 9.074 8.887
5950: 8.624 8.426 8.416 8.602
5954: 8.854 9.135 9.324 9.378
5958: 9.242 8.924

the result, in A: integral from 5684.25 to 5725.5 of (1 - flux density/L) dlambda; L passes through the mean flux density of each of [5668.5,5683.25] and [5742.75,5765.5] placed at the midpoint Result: 2.2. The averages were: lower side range 9.25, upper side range 9.16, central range 8.71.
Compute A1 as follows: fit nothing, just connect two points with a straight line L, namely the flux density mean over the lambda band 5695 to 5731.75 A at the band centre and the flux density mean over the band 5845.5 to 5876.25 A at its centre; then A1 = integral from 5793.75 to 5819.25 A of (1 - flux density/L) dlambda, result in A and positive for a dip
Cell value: -1.2 A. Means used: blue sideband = 8.88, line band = 9.22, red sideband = 8.77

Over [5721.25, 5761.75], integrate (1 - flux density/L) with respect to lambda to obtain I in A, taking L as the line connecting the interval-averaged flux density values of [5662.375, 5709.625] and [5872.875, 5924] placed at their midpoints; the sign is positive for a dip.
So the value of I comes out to -2.1 A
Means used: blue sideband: 8.79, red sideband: 8.15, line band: 9.08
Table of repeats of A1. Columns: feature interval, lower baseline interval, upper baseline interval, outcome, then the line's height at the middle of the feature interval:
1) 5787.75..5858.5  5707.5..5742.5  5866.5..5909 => -4.5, 8.42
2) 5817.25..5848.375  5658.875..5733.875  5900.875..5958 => -0.7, 8.76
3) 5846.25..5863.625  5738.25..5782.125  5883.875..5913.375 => -0.9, 8.15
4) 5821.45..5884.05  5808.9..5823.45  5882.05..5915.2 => -2.1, 8.55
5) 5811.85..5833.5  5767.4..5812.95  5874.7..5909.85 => -1.3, 8.57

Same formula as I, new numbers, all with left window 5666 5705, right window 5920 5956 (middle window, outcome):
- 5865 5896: 2.03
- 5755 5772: -0.76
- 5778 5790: 0.49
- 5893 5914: 1.67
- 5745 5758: -0.54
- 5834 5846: -0.20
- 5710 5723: -0.14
